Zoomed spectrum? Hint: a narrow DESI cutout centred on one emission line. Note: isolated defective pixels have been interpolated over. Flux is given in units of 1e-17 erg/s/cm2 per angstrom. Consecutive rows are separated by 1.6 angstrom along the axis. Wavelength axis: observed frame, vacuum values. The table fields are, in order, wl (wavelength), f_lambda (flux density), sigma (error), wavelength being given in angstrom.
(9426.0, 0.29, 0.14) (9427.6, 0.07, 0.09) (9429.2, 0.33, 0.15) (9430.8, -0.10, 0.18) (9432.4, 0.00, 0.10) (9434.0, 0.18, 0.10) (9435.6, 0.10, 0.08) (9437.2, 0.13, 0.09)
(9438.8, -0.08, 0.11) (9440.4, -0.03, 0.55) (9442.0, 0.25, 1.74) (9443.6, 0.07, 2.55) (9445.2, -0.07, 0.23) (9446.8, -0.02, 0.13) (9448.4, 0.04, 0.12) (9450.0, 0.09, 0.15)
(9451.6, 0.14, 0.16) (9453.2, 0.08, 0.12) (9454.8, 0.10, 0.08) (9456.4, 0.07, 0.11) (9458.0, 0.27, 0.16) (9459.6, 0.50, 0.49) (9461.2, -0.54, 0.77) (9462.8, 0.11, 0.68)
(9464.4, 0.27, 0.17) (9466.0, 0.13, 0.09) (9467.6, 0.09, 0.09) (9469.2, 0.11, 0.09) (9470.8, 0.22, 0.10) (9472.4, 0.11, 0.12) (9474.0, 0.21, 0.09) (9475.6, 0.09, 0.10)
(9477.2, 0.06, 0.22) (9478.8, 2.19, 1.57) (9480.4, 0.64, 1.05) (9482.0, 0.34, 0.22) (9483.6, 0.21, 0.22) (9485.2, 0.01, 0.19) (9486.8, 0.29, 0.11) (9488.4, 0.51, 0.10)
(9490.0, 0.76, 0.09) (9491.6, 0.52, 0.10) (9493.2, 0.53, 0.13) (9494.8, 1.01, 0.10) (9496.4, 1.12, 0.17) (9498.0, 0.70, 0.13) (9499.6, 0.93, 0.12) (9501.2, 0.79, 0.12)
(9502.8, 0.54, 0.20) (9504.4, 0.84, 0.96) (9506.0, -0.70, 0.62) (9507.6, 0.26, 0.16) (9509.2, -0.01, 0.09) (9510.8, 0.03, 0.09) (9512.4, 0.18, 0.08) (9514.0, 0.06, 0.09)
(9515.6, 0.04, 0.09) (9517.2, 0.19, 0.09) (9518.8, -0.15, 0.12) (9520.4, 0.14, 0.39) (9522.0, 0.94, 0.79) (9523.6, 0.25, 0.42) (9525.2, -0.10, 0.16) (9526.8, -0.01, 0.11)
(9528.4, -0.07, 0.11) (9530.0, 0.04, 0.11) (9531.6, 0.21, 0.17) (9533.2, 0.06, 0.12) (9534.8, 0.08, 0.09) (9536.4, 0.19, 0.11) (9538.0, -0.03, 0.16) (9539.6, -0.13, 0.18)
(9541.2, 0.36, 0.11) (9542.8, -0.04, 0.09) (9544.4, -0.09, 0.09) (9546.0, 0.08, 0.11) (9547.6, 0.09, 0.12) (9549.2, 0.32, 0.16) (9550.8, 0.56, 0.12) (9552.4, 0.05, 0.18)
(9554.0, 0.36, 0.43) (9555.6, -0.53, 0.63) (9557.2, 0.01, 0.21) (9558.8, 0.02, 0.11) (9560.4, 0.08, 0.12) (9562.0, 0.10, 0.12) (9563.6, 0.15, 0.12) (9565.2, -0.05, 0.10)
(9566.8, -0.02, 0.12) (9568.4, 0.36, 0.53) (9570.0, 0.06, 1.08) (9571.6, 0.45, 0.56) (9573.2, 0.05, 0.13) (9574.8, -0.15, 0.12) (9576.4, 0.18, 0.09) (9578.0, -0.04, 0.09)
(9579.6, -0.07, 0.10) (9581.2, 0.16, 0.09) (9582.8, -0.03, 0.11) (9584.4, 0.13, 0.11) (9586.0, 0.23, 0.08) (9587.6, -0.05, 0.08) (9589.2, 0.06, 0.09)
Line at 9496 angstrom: [O II]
